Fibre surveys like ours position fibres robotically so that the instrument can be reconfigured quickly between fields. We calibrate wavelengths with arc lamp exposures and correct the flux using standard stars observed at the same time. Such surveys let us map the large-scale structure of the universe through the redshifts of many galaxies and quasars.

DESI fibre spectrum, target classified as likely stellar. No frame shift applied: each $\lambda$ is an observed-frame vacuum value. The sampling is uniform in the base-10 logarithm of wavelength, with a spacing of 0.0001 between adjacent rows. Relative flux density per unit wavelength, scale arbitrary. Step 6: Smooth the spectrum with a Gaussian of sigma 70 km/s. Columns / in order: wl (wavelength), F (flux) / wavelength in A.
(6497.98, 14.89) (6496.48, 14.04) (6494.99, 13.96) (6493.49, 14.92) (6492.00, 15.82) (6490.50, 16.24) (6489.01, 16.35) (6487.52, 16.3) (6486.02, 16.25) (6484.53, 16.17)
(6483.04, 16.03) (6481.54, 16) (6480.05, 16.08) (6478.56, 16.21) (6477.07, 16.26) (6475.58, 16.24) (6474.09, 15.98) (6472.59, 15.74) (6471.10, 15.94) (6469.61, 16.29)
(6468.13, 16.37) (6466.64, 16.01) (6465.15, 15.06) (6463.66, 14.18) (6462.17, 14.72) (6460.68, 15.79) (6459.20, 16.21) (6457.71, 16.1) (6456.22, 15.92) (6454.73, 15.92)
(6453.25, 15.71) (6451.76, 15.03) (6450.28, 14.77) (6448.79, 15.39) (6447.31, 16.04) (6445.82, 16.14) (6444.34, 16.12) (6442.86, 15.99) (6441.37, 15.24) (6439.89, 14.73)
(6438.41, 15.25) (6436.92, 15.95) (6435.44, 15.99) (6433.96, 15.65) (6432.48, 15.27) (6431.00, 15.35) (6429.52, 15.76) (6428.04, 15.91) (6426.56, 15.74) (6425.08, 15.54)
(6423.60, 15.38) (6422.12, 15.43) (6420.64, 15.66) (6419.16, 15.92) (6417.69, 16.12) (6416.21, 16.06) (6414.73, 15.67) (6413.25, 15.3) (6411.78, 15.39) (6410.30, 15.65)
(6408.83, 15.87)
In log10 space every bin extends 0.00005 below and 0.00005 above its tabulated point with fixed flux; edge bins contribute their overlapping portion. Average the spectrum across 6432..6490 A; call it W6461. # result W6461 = 15.8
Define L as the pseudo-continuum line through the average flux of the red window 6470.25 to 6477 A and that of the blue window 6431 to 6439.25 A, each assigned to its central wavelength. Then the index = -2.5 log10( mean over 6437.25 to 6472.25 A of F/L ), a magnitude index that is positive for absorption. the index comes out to 0.01 mag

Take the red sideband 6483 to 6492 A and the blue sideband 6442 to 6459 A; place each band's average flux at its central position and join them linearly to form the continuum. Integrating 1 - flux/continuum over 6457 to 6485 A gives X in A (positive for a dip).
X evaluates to 0.25 A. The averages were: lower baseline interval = 15.7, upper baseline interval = 16.2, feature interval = 15.9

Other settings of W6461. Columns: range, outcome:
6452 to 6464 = 15.6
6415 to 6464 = 15.6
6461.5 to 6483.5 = 15.8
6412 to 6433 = 15.7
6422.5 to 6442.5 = 15.5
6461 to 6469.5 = 15.4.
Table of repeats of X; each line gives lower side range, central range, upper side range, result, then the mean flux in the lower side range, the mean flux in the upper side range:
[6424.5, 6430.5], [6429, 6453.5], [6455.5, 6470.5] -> 0.25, 15.7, 15.7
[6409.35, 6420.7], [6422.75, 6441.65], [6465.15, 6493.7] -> 0.35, 15.7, 16.1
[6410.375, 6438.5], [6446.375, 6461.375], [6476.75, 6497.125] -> 0.01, 15.7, 15.8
